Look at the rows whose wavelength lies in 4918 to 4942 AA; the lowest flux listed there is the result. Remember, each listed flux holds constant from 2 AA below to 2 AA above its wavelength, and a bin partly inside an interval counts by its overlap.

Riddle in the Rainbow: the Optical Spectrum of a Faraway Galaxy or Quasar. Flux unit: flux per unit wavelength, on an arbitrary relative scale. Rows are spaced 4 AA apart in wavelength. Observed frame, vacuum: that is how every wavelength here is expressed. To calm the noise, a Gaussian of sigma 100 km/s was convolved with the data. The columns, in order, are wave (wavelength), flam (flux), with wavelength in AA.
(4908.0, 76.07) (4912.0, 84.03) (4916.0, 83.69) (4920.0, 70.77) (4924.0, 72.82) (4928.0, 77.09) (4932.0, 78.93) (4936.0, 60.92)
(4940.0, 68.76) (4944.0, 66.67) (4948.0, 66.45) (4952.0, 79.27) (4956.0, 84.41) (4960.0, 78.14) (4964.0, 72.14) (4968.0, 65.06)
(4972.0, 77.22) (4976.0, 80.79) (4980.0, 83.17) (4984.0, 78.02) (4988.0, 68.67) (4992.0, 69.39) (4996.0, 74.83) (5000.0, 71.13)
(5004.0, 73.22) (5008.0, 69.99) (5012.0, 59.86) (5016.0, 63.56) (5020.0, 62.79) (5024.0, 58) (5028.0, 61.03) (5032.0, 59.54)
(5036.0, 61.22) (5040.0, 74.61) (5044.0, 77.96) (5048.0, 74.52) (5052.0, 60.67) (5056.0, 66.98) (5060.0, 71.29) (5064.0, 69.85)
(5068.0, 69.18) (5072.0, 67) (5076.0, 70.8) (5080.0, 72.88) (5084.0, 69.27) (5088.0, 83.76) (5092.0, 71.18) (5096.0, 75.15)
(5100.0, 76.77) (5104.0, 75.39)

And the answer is 60.92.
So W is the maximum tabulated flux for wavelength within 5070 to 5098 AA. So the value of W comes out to 83.76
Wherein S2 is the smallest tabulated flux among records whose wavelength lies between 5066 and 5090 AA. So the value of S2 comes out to 67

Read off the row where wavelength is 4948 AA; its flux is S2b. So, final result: 66.45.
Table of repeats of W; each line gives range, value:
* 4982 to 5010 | 78.02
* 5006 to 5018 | 69.99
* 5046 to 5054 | 74.52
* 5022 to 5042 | 74.61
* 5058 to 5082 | 72.88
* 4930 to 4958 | 84.41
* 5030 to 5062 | 77.96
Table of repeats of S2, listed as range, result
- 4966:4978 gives 65.06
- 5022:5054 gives 58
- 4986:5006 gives 68.67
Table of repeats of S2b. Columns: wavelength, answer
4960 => 78.14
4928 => 77.09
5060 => 71.29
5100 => 76.77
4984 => 78.02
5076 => 70.8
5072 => 67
